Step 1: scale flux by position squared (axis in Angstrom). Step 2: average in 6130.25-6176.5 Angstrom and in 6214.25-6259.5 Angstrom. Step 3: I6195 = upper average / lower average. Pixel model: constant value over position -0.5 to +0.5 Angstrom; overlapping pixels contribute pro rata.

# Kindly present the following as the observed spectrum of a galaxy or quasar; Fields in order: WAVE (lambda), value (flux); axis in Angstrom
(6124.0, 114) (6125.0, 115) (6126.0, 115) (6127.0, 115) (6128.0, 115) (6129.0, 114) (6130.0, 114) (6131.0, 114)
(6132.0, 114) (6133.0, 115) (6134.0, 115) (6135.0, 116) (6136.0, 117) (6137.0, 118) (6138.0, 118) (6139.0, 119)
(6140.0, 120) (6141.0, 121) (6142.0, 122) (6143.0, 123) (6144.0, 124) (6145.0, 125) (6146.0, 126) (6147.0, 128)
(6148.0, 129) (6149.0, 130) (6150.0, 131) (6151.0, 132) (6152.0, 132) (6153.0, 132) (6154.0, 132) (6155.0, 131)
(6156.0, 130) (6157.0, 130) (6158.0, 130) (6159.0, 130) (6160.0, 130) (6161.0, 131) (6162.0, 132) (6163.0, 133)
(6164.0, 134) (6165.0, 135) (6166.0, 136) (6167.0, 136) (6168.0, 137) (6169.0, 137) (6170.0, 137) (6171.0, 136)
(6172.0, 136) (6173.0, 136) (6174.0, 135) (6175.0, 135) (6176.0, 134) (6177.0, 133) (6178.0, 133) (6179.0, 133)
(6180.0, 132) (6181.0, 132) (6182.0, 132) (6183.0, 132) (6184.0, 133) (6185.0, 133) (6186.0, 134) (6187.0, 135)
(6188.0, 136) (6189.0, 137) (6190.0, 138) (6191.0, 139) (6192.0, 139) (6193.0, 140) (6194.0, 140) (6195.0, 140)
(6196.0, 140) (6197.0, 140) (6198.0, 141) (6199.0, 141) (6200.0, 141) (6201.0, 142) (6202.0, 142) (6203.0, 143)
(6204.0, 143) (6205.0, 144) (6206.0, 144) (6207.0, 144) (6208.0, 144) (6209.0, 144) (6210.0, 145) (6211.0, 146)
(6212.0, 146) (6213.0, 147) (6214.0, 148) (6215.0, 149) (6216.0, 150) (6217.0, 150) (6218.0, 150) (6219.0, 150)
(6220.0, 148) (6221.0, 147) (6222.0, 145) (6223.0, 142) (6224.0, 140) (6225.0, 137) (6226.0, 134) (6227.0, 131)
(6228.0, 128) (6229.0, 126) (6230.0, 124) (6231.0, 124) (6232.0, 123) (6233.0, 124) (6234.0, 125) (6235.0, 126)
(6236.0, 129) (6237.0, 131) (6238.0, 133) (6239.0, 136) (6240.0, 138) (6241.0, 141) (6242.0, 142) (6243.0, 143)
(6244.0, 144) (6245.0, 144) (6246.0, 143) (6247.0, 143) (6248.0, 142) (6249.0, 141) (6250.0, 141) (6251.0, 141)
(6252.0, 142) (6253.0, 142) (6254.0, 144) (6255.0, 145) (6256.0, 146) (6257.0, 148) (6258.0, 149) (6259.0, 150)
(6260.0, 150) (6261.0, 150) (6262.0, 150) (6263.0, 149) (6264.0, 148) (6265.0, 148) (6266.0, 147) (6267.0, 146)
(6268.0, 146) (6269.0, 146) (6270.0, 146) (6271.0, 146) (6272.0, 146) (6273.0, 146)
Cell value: 1.12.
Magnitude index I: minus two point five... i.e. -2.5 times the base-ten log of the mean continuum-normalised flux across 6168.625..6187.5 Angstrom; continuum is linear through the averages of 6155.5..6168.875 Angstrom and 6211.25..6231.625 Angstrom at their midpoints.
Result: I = 0.006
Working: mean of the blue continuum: 133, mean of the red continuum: 141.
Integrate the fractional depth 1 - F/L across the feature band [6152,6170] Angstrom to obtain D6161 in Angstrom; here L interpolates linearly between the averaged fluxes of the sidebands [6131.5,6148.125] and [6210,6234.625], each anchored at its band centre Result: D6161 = -1.10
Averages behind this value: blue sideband 120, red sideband 139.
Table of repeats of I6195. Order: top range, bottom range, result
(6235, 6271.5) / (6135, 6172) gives 1.15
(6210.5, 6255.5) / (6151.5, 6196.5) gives 1.06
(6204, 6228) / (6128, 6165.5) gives 1.18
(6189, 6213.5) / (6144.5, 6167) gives 1.10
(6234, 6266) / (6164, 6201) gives 1.07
